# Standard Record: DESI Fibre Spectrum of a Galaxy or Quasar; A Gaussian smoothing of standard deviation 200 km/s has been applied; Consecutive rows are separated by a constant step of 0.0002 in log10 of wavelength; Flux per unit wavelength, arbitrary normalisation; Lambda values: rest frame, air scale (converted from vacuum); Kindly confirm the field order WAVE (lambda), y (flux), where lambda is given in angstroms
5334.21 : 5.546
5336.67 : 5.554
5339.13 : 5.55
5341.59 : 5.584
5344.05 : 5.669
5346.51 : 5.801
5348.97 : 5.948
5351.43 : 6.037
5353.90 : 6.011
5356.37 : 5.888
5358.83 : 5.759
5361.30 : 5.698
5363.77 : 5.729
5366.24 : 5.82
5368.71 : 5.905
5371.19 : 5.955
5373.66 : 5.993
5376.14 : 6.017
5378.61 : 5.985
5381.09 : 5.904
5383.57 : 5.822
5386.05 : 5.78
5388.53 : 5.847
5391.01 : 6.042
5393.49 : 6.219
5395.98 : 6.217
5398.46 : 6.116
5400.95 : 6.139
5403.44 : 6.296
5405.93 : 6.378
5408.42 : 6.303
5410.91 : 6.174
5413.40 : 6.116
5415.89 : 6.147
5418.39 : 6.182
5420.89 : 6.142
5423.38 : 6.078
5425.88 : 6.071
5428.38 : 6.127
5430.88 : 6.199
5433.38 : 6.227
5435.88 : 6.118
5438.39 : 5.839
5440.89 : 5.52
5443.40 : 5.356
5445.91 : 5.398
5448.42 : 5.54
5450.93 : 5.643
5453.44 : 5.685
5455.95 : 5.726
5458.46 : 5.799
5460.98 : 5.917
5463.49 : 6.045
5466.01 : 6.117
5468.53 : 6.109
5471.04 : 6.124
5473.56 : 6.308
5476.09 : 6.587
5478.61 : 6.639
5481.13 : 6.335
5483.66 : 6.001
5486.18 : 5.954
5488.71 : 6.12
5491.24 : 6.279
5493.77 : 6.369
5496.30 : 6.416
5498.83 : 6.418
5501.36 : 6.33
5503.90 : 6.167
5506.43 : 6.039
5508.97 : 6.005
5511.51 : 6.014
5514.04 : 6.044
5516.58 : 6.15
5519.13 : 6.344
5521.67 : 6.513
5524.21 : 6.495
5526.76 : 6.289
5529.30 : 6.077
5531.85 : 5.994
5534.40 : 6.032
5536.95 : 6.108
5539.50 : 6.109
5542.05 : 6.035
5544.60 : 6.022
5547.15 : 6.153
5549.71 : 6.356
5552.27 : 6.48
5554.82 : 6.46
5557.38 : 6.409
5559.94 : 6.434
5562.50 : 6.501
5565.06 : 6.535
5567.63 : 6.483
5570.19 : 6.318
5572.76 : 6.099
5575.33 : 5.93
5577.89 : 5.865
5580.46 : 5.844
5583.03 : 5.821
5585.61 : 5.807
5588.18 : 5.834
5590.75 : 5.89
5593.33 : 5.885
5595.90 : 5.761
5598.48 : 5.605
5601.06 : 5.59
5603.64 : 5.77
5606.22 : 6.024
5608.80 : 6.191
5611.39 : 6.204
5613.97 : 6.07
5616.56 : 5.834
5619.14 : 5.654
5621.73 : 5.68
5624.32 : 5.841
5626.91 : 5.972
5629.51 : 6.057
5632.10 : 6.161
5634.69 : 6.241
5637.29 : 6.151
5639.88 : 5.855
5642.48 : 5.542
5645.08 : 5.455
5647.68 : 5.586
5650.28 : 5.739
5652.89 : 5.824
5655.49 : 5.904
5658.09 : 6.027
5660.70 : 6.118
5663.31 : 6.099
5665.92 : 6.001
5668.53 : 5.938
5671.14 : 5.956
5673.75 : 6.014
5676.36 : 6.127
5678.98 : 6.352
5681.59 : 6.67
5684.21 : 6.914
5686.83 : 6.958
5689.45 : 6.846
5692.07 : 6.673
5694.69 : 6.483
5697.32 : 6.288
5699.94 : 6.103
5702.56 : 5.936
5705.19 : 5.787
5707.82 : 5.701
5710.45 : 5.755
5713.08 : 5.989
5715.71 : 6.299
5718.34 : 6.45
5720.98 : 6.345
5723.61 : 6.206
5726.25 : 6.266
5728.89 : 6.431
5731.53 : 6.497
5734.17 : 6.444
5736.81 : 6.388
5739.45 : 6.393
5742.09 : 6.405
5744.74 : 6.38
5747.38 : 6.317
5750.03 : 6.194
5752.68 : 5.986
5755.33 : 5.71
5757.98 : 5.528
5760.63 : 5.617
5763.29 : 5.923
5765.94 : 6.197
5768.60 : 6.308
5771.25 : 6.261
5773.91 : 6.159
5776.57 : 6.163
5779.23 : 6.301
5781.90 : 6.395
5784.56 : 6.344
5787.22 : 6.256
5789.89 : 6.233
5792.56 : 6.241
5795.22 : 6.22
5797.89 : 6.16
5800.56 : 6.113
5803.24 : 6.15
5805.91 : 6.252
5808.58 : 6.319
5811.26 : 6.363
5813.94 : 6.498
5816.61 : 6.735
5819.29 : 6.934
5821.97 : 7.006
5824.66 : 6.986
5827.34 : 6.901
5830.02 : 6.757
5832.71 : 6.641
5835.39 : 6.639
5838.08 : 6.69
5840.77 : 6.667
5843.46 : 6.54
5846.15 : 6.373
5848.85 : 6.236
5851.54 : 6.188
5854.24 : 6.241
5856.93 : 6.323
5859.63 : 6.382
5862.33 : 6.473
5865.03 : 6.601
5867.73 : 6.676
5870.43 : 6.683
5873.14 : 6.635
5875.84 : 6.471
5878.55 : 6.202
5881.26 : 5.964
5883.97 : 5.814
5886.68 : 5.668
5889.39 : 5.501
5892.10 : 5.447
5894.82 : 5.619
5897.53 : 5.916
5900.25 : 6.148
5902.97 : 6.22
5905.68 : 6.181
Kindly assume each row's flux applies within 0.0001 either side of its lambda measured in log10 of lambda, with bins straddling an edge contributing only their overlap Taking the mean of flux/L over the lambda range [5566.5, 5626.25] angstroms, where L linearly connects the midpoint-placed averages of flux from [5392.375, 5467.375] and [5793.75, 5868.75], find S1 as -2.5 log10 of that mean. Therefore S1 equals 0.05 mag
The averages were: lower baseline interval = 5.99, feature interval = 5.91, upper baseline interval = 6.5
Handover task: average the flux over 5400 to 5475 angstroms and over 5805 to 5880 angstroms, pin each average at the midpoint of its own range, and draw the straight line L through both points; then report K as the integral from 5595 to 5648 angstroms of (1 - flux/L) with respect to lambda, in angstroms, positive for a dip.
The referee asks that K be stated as 3.2 angstroms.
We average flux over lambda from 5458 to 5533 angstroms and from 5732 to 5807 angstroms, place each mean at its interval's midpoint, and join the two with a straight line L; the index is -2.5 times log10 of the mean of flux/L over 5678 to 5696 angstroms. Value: -0.09 mag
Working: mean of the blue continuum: 6.2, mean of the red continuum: 6.18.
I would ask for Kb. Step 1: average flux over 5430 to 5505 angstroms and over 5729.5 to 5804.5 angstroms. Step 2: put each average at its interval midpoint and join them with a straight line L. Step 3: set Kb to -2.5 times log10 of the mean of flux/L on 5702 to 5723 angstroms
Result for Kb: 0.02 mag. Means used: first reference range 6.04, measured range 6.04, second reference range 6.19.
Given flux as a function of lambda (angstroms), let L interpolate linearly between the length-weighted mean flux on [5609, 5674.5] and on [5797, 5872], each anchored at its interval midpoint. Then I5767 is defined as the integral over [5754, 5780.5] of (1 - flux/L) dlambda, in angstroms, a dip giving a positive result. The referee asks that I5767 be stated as 1.24 angstroms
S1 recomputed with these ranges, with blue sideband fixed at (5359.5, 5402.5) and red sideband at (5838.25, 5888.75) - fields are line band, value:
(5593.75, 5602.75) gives 0.082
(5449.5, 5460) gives 0.055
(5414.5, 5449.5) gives 0.012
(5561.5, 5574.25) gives -0.048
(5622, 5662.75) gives 0.048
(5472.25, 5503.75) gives -0.047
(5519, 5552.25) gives -0.022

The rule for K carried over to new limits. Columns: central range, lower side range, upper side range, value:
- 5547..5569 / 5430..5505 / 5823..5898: -1.18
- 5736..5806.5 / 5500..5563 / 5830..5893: 1.41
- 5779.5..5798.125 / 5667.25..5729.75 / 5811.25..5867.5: 0.58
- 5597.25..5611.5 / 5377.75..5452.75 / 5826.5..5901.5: 0.58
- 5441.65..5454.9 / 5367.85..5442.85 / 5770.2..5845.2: 1.24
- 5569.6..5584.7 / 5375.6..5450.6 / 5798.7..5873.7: 0.61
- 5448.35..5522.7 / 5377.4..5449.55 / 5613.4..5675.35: -1.95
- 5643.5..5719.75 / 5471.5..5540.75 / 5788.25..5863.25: 2.70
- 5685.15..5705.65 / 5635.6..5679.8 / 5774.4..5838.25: -1.22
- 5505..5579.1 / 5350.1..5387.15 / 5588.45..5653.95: -4.38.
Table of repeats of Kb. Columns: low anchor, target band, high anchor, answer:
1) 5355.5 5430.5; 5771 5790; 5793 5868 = 0.03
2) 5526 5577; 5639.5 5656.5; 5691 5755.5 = 0.10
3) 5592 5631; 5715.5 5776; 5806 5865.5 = 0.01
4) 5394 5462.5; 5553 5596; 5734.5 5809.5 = -0.01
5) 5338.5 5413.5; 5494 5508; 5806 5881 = -0.03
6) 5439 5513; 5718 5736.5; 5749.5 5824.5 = -0.03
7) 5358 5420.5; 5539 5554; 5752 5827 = -0.01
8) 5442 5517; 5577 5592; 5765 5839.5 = 0.06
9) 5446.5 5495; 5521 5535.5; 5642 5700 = -0.02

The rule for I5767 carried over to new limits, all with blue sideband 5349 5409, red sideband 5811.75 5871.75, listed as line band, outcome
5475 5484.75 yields -0.43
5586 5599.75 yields 1.04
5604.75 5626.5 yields 1.25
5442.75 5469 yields 1.44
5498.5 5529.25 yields -0.28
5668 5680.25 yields 0.56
